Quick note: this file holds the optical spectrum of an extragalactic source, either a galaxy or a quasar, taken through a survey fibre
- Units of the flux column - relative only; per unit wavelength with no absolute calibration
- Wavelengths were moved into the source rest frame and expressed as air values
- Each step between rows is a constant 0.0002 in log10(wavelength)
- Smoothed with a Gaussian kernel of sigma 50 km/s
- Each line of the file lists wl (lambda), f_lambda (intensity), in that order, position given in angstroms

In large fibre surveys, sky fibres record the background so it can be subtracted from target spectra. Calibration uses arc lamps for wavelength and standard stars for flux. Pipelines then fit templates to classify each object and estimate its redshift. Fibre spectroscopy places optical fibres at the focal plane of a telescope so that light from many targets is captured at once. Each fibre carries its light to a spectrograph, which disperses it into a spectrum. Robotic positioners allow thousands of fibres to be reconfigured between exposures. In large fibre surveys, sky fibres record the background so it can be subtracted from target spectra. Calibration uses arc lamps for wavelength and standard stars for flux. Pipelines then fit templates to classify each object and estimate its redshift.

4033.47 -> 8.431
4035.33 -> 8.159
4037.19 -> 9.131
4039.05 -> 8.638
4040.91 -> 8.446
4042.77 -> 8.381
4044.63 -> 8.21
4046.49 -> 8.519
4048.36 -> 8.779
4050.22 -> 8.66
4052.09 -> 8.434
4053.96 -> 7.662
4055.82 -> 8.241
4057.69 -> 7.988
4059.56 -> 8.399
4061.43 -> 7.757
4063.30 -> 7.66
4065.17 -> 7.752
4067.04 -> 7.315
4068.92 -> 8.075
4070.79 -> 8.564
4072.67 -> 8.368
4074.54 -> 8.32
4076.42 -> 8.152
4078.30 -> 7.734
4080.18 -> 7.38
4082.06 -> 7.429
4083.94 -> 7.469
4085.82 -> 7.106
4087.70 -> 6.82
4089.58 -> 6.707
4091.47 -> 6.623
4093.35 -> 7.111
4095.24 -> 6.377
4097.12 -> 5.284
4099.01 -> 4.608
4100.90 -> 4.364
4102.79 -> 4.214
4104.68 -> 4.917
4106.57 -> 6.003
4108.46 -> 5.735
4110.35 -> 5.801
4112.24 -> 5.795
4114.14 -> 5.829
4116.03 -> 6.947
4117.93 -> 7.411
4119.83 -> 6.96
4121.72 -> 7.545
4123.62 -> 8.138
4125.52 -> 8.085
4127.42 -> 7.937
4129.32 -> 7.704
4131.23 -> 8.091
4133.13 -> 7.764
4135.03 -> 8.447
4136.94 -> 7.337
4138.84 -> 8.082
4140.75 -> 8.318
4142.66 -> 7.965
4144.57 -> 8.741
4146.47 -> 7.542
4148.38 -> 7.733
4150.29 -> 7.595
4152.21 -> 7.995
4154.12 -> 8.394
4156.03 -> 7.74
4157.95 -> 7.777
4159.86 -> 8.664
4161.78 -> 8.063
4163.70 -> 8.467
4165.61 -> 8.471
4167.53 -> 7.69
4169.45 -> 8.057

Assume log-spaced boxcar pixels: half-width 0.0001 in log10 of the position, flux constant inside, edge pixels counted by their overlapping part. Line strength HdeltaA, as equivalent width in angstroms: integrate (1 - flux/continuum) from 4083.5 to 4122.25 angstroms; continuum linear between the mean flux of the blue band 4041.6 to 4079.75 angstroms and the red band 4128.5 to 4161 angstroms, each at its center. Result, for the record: 9.3 angstroms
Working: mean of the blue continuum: 8.14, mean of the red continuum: 7.99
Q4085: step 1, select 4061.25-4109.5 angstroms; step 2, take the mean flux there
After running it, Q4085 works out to 6.82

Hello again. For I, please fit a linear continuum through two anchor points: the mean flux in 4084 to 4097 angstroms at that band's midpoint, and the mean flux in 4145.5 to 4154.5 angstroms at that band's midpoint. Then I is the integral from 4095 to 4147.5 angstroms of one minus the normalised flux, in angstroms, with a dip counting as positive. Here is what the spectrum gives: 3.4 angstroms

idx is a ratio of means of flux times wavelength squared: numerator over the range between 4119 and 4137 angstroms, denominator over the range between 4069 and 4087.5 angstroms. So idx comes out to 1.03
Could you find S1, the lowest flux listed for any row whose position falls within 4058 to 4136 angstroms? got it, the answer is 4.214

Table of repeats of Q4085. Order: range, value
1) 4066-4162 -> 7.23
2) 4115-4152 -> 7.81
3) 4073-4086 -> 7.72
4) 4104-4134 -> 6.93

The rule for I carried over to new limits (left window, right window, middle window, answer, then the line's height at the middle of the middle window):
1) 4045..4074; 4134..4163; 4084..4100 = 3.4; 8.1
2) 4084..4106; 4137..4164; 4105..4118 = 0.9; 6.54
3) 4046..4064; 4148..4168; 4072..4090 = 1.4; 8.17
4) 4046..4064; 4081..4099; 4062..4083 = -1.3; 7.43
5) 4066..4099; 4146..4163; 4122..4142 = -0.6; 7.74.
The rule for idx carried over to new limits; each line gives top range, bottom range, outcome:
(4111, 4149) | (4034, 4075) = 0.96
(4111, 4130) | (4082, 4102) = 1.16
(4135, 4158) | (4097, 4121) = 1.42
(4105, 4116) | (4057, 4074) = 0.75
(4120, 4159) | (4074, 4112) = 1.27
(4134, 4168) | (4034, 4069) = 1.03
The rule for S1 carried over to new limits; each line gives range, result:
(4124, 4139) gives 7.337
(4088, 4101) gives 4.364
